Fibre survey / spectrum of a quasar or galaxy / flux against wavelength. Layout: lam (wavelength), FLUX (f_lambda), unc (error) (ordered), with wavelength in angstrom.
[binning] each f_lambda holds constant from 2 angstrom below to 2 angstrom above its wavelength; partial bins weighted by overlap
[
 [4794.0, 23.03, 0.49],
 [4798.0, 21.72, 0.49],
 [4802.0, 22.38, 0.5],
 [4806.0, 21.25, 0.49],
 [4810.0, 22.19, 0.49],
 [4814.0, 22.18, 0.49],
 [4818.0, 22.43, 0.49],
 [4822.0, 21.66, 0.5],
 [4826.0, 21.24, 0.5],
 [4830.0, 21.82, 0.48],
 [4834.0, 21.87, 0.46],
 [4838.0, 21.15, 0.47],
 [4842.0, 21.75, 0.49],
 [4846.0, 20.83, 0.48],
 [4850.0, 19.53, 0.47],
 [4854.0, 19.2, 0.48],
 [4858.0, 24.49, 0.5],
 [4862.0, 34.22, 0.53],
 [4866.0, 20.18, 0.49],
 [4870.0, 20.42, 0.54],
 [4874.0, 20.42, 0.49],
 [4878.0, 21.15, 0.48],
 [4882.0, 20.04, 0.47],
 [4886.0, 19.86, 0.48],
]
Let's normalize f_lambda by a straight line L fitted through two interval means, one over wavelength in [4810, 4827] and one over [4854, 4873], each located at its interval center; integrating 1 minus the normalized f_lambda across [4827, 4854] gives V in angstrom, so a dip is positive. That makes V 2.3 angstrom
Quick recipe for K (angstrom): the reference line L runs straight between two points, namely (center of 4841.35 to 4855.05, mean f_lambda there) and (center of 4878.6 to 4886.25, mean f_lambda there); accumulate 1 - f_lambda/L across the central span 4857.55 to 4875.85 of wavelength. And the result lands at -3.3 angstrom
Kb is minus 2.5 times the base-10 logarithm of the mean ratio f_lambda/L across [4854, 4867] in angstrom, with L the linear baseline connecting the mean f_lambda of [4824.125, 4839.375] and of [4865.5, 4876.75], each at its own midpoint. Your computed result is -0.23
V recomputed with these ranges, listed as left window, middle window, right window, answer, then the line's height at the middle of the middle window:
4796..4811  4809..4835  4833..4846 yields -0.3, 21.7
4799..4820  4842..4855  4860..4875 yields 1.8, 23.4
